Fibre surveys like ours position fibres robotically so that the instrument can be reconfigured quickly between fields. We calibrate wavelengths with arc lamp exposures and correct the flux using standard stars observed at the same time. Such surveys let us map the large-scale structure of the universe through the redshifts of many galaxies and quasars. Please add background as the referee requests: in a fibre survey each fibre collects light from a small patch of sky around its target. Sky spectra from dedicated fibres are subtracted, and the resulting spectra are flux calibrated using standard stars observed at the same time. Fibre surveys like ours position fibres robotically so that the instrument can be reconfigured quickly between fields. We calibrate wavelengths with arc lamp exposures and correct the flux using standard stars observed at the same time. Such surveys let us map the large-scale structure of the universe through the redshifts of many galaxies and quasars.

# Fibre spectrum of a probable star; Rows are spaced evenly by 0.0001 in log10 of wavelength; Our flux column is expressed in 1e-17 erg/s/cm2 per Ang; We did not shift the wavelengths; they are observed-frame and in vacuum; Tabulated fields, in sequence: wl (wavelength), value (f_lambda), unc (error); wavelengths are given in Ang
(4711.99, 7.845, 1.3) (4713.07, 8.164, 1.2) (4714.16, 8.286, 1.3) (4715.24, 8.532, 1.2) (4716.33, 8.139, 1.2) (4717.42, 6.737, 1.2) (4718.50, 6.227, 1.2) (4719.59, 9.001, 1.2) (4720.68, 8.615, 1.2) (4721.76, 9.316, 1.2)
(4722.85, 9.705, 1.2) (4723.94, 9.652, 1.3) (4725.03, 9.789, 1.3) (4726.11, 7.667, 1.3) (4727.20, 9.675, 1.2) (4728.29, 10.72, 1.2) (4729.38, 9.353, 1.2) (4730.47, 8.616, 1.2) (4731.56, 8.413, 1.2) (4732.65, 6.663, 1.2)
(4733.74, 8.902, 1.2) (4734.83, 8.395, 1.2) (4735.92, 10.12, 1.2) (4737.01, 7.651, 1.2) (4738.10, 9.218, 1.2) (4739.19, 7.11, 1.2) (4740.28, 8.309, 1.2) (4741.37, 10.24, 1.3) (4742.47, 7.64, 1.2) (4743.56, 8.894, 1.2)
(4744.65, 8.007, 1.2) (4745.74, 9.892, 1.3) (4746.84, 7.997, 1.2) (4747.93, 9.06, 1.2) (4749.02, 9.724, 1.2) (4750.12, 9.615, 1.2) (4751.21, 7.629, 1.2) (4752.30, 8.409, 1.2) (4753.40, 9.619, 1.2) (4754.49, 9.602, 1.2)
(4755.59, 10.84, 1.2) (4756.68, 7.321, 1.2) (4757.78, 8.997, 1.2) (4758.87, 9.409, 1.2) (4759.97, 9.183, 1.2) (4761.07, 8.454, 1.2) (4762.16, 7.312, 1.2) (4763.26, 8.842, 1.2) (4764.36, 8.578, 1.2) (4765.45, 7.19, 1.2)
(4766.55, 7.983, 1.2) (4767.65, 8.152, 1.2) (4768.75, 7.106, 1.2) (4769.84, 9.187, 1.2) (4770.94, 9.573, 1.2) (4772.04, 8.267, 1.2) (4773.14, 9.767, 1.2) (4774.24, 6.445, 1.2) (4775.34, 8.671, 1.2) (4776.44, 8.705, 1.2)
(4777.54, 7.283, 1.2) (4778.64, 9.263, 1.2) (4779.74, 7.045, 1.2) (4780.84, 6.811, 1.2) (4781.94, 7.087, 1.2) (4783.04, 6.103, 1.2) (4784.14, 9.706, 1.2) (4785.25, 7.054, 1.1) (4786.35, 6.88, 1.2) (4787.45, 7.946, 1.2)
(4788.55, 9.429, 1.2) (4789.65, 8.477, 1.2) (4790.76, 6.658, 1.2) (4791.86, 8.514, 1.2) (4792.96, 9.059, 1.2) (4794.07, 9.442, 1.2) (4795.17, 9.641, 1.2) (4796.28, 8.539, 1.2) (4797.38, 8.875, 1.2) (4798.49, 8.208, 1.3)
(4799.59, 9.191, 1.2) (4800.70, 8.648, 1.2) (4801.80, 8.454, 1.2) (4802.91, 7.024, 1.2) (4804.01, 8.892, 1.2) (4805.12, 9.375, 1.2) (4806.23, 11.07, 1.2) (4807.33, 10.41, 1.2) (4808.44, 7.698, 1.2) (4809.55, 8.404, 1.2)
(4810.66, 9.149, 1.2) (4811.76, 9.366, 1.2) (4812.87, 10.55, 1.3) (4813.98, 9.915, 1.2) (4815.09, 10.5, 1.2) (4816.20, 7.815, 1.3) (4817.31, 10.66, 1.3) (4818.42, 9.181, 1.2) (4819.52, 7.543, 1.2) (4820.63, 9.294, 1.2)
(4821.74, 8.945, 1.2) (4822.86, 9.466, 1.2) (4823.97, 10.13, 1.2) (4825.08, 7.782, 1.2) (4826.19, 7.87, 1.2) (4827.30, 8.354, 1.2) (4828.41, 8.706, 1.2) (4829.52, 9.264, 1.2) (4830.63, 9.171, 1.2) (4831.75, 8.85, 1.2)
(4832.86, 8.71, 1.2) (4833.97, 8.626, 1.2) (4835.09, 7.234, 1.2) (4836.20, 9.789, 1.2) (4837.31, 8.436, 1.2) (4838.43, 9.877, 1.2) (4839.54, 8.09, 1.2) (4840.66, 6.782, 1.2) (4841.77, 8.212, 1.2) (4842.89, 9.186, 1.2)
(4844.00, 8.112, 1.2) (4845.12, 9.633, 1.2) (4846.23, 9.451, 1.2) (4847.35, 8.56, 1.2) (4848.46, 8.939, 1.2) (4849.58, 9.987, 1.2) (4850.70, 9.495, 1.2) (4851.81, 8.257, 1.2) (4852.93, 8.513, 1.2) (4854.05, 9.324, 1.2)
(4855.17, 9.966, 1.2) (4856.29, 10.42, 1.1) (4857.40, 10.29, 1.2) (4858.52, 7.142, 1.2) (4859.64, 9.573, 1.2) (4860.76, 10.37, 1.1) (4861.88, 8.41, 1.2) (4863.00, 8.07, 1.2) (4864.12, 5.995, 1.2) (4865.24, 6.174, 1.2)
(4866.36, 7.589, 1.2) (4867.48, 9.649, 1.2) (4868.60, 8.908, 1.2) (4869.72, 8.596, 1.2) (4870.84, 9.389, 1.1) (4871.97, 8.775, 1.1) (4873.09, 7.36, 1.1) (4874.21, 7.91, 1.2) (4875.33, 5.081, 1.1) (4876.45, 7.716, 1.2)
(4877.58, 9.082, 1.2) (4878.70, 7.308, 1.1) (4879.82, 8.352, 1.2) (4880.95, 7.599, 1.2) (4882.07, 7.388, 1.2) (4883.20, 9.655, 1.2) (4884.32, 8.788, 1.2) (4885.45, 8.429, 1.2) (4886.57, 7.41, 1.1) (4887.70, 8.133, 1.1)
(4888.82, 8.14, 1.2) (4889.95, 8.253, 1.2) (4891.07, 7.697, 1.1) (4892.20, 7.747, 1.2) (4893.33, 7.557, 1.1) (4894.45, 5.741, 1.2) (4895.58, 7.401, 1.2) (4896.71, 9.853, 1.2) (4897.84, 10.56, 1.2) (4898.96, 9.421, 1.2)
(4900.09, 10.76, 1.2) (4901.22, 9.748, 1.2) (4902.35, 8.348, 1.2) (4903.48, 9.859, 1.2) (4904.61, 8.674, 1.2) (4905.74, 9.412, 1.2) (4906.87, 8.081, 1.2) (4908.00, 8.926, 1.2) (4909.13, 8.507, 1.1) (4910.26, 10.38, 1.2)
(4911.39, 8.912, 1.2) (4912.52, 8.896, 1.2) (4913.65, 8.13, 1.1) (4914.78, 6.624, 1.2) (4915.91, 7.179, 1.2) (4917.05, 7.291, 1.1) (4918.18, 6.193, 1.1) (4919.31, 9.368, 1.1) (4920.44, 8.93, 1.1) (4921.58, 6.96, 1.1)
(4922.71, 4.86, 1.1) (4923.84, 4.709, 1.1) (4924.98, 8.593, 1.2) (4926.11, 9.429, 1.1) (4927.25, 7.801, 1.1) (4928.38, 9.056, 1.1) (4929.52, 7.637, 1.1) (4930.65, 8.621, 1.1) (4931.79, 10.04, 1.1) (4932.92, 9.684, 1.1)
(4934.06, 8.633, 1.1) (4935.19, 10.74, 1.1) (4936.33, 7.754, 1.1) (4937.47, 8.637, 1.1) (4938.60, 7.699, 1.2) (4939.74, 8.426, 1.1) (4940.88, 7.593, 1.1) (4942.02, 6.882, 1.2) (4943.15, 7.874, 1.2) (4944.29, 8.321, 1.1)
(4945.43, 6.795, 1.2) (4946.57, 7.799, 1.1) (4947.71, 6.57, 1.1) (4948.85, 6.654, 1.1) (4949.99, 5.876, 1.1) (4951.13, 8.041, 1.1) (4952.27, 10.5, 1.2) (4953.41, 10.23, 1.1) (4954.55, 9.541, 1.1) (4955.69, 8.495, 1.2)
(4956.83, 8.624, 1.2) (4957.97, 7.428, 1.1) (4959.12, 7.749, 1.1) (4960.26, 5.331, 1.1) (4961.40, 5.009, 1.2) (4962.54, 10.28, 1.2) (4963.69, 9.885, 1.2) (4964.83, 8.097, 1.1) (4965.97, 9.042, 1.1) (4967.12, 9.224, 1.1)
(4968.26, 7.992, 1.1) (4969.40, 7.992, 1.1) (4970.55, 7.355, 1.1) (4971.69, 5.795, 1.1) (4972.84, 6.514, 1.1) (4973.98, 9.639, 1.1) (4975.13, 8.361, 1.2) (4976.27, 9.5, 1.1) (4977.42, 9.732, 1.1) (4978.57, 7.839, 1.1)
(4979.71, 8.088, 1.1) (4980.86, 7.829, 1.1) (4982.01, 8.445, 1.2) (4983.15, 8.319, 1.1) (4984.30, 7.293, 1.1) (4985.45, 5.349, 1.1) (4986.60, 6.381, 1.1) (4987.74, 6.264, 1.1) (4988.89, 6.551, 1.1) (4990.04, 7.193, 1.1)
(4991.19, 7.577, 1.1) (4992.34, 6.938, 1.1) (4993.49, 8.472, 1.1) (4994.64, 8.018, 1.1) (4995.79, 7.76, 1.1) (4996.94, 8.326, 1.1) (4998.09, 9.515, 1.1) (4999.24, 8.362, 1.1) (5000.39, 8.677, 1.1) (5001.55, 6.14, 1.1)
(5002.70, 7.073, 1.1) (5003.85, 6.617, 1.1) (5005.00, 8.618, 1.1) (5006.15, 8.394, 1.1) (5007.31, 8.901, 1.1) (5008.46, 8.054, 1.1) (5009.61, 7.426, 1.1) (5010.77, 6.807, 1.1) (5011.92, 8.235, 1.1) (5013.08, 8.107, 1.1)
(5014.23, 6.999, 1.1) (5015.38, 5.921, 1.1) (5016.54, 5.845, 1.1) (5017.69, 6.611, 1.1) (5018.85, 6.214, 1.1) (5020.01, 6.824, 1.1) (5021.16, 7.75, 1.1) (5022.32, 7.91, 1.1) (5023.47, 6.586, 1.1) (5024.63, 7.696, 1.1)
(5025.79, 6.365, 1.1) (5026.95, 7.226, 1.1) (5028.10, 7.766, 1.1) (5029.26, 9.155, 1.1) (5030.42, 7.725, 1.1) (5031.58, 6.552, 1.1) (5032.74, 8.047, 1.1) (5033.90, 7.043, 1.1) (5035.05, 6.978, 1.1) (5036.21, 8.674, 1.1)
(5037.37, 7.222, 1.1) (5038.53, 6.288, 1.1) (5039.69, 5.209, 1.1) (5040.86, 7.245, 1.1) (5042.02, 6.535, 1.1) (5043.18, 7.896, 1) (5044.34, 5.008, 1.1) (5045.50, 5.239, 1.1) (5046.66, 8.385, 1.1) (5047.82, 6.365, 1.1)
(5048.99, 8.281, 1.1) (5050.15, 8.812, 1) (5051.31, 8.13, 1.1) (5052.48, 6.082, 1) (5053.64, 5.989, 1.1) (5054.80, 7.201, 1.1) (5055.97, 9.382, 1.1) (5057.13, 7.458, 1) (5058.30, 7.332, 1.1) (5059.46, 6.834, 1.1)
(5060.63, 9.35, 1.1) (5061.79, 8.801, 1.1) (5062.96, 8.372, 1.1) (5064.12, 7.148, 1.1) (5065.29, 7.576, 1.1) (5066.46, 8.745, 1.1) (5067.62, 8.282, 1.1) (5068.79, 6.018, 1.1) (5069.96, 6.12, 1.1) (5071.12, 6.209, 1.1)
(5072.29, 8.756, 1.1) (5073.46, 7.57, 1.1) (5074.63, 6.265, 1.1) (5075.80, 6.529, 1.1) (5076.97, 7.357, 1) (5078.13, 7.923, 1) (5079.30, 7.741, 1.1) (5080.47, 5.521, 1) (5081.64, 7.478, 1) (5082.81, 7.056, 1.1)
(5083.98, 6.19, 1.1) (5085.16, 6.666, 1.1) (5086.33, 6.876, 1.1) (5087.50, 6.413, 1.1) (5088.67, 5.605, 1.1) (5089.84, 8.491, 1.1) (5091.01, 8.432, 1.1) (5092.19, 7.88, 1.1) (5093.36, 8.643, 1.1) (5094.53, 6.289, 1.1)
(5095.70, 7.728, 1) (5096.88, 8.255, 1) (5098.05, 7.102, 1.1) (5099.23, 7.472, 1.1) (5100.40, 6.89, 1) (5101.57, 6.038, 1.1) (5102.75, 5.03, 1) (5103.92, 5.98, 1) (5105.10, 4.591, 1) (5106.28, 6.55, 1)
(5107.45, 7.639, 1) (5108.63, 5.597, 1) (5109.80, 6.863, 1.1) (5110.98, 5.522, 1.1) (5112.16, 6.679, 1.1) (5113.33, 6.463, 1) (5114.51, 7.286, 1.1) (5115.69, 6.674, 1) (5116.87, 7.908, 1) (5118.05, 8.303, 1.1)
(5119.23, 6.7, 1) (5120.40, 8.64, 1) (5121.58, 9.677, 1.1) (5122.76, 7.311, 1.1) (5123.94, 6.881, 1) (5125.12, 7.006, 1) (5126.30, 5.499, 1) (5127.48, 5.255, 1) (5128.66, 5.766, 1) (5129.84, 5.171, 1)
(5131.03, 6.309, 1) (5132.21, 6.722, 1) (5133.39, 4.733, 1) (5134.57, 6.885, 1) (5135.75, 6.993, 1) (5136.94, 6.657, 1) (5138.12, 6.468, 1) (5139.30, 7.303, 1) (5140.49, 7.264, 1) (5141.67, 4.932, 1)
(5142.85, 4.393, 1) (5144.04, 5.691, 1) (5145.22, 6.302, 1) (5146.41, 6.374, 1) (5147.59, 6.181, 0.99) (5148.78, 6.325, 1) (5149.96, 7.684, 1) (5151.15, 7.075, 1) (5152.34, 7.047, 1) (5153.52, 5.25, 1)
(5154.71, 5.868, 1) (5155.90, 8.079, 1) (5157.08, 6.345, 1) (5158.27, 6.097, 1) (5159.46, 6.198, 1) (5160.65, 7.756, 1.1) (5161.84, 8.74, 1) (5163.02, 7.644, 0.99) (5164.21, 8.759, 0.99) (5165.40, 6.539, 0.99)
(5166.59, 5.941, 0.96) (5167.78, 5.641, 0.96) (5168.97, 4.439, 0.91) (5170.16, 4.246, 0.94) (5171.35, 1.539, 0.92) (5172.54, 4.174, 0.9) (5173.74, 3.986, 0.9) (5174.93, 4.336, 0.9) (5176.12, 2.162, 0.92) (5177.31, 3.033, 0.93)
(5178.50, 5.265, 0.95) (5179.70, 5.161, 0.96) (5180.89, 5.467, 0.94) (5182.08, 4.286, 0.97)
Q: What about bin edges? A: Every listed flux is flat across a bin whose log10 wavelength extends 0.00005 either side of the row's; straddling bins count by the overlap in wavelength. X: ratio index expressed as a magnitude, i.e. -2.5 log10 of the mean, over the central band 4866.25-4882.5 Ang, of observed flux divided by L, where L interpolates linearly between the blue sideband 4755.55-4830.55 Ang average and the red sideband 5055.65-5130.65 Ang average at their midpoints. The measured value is 0.02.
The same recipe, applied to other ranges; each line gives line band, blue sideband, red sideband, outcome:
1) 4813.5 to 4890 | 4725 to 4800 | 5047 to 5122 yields -0.06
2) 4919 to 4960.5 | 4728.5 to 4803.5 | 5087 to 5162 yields -0.06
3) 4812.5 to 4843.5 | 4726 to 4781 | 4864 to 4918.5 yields -0.06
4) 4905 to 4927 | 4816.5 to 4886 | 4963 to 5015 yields 0.04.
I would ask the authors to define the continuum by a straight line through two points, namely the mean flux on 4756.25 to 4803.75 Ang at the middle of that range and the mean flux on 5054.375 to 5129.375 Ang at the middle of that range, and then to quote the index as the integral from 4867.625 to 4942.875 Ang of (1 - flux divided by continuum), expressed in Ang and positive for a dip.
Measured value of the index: -4.7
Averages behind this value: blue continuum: 8.25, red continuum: 7.12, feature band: 8.28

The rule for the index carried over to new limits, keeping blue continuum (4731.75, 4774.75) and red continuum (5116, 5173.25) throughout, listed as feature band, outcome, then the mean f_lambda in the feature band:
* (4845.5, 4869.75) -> -2.4 Ang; 8.82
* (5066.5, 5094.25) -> -1.5 Ang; 7.16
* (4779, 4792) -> 1.2 Ang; 7.64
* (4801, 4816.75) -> -1.7 Ang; 9.18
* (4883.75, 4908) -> -2.4 Ang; 8.58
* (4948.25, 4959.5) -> -1.3 Ang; 8.32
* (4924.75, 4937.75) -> -2.2 Ang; 8.9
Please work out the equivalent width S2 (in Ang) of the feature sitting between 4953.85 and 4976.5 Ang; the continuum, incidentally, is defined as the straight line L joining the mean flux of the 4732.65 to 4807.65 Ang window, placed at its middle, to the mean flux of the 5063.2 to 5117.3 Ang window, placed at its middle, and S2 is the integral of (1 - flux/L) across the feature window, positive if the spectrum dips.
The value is -1.5 Ang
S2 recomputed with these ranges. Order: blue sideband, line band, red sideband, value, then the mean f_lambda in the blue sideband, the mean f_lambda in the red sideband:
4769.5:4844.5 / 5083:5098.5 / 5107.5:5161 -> -0.9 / 8.64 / 6.59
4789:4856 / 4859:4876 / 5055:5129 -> 1.0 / 8.91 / 7.12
